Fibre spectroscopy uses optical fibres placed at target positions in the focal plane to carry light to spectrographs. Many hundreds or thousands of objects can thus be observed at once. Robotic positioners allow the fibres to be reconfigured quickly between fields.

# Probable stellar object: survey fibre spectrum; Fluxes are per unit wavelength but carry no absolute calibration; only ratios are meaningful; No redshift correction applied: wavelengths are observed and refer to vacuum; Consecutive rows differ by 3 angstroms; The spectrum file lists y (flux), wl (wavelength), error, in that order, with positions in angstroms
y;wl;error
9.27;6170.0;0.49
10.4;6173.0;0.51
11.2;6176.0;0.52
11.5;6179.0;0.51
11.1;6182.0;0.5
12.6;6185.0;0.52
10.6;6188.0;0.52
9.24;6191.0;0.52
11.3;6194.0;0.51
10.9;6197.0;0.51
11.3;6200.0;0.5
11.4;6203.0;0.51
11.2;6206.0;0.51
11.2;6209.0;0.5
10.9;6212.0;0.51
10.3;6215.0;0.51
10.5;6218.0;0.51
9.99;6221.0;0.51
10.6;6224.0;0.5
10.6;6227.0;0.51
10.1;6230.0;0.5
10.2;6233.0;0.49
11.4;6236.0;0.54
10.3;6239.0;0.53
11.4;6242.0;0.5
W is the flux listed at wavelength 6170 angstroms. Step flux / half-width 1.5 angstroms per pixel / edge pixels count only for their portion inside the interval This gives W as 9.27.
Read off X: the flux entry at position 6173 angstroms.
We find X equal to 10.4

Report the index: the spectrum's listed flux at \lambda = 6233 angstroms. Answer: 10.2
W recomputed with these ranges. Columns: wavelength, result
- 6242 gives 11.4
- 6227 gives 10.6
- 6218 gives 10.5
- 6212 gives 10.9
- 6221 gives 9.99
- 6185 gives 12.6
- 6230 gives 10.1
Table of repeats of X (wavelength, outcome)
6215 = 10.3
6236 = 11.4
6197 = 10.9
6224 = 10.6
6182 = 11.1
